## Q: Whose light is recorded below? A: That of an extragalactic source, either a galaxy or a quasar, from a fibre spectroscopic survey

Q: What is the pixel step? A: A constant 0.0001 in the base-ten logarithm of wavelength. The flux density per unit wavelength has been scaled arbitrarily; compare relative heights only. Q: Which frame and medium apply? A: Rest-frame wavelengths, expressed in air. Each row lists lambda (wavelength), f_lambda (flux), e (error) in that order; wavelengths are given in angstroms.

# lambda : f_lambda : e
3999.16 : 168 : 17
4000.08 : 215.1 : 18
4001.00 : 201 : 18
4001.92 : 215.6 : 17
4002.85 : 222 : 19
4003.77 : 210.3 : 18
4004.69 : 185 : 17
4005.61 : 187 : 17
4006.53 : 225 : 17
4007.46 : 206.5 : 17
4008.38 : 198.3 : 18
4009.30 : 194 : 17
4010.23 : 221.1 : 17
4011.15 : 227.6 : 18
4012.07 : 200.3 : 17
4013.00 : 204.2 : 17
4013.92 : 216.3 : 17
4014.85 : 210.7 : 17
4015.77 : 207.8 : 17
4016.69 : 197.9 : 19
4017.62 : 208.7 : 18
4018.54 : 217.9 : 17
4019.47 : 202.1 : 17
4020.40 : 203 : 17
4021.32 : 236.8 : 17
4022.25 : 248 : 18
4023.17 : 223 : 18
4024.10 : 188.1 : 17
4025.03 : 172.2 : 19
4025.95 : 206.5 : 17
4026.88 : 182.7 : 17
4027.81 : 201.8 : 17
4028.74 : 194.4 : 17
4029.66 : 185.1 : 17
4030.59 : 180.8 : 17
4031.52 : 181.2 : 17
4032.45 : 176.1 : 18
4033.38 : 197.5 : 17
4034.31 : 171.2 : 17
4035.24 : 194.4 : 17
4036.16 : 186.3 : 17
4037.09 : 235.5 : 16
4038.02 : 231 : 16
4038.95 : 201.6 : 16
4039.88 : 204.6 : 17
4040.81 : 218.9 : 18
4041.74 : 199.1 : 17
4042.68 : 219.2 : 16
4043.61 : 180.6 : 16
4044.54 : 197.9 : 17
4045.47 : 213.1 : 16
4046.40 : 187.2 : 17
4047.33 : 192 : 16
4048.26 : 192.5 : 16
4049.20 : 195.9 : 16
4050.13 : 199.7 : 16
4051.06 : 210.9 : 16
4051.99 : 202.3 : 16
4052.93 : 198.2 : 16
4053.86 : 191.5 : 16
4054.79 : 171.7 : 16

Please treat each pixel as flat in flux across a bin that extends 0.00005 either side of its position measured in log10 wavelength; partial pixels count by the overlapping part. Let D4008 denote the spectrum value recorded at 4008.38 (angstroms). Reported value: 198.3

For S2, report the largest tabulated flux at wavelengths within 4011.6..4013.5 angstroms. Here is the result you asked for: 204.2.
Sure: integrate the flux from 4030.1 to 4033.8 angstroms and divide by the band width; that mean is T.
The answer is 183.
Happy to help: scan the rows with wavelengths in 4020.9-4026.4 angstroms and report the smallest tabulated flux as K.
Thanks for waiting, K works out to 172.2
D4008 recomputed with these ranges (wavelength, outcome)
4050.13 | 199.7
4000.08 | 215.1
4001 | 201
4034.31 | 171.2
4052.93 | 198.2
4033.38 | 197.5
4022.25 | 248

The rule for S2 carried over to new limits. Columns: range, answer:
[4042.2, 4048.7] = 219.2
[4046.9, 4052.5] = 210.9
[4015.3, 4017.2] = 207.8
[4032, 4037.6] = 235.5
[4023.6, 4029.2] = 206.5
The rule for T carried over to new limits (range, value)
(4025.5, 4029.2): 196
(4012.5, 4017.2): 207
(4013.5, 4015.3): 213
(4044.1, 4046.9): 200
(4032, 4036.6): 185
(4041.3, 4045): 199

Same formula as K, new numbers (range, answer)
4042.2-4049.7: 180.6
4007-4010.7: 194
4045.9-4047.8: 187.2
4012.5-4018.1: 197.9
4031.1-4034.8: 171.2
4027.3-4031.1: 180.8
